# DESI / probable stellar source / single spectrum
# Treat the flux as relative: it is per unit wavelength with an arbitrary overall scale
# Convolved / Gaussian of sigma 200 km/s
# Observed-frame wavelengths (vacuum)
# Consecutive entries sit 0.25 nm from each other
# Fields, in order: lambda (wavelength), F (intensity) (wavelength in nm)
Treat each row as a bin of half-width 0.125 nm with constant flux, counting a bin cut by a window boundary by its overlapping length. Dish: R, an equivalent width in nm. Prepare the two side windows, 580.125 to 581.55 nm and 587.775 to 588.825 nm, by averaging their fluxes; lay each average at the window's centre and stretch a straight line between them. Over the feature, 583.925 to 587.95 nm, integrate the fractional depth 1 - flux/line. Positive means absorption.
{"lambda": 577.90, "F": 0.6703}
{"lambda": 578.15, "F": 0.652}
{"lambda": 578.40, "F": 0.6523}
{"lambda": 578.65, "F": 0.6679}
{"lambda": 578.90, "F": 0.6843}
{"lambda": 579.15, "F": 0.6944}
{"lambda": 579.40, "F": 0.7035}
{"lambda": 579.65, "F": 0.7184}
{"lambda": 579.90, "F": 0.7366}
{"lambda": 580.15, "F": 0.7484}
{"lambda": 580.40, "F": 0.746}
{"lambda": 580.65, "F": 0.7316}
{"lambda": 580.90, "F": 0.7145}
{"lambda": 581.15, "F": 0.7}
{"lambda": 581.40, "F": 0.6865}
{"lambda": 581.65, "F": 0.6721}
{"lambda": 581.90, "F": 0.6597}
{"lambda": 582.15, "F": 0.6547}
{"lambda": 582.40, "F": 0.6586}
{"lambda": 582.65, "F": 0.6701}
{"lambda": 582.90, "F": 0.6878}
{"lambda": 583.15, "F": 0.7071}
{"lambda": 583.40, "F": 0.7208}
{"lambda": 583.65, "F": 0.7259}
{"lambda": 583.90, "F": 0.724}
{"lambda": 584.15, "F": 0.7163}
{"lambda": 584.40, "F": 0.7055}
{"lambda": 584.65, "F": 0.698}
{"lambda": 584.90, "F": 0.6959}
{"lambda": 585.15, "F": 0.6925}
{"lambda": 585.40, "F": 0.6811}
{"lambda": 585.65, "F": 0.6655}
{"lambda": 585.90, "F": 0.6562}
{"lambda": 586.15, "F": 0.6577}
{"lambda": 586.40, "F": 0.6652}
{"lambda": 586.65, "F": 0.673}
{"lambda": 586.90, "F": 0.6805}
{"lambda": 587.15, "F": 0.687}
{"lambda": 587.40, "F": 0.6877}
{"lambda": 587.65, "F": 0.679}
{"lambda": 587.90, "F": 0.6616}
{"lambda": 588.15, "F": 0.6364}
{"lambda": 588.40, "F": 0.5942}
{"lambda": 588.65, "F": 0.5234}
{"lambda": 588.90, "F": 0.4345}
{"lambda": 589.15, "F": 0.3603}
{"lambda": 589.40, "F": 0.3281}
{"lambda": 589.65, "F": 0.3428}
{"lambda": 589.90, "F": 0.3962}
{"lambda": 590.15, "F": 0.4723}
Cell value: -0.31 nm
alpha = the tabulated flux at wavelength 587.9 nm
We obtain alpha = 0.6616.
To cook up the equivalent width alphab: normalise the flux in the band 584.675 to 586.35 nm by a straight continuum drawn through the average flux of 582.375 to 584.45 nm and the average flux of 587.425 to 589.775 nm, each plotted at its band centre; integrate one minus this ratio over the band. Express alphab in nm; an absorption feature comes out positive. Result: -0.13 nm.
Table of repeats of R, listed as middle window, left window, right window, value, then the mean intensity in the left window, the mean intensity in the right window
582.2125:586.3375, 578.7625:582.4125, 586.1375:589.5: -0.29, 0.702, 0.59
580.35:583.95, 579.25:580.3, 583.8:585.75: 0.09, 0.726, 0.697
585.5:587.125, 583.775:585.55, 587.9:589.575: -0.14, 0.701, 0.489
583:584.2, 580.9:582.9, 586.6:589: -0.10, 0.675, 0.626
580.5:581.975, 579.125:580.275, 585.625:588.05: 0.03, 0.723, 0.671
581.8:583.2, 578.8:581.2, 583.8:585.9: 0.07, 0.719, 0.695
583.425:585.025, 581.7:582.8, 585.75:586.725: -0.12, 0.662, 0.663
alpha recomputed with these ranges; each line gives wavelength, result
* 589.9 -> 0.3962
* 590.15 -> 0.4723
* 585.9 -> 0.6562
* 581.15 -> 0.7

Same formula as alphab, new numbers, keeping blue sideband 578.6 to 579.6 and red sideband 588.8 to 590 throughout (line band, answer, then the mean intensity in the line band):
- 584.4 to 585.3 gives -0.32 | 0.696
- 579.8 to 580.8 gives -0.13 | 0.74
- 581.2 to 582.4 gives -0.12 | 0.669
